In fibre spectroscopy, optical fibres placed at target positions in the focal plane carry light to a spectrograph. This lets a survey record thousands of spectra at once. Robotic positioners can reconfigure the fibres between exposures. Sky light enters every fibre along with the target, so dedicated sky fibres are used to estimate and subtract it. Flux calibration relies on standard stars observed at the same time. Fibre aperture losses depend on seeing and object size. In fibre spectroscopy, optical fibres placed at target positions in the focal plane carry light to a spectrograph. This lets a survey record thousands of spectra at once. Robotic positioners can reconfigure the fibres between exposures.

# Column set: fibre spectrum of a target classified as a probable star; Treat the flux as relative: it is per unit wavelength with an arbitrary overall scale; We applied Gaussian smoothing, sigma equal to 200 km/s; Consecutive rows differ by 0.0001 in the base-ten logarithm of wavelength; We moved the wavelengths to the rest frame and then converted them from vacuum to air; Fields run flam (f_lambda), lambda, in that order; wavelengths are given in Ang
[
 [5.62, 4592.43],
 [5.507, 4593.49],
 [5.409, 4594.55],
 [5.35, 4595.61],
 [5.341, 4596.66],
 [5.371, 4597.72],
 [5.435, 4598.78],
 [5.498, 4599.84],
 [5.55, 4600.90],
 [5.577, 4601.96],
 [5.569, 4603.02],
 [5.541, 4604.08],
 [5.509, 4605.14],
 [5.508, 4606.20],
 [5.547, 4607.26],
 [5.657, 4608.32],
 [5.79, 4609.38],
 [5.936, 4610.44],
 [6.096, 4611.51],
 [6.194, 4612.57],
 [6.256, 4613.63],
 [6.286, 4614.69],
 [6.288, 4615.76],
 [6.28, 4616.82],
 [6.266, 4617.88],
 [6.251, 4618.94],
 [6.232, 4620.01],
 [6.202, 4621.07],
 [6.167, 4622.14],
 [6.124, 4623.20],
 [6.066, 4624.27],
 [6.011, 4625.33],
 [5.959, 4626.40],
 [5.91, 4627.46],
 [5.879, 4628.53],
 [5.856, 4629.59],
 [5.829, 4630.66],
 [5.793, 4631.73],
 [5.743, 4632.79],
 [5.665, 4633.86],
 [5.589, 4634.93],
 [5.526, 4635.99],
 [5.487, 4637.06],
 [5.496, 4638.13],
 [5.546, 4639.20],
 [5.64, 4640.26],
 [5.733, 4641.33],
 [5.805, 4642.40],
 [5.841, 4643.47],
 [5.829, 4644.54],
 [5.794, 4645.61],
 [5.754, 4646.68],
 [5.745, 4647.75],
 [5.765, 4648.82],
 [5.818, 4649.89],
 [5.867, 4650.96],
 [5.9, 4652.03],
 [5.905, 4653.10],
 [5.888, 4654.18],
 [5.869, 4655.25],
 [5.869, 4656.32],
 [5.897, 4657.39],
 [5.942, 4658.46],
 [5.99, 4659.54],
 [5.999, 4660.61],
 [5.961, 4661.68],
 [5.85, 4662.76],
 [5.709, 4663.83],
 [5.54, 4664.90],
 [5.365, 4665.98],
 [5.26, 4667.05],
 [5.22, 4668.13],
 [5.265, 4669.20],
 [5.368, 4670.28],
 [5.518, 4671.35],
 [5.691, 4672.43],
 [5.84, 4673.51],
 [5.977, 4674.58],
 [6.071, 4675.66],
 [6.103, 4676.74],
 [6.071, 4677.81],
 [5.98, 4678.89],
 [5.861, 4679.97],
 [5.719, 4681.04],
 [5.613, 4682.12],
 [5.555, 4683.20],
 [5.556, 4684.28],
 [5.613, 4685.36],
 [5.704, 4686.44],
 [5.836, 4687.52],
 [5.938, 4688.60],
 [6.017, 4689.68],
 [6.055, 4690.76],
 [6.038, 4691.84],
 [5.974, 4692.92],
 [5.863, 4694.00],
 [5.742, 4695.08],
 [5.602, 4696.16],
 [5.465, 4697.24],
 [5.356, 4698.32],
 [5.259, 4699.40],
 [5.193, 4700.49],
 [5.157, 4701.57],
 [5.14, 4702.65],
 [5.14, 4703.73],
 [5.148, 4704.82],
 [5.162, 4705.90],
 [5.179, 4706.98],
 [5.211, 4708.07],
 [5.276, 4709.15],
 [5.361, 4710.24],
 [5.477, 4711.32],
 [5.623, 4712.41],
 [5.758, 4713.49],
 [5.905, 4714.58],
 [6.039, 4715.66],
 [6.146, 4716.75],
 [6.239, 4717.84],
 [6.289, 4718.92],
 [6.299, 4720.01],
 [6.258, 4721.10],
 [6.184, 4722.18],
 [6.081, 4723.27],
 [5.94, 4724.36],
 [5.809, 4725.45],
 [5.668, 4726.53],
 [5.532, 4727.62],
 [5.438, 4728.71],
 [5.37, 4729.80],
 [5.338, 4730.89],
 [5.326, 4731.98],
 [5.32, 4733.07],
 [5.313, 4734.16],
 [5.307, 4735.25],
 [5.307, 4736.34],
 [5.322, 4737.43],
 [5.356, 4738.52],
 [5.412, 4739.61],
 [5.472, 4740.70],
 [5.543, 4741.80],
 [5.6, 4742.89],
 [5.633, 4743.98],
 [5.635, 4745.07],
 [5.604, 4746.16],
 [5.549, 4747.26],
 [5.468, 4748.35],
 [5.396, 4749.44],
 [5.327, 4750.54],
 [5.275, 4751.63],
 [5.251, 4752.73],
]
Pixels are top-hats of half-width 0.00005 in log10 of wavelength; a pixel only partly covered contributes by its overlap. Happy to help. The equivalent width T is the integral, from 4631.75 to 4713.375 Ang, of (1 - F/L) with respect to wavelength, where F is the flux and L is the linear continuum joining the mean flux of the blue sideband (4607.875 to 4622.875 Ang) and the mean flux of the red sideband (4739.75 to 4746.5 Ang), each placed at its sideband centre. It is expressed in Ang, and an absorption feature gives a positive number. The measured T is 3.1 Ang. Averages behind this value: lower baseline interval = 6.14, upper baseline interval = 5.57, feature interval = 5.66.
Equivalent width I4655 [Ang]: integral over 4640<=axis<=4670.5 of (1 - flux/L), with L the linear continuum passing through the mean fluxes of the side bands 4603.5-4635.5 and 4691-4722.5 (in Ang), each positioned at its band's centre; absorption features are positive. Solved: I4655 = 0.42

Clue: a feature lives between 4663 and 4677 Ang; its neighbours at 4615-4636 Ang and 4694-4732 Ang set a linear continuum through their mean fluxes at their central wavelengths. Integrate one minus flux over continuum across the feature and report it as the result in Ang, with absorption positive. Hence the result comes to 0.47 Ang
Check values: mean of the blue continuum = 6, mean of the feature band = 5.6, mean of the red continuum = 5.61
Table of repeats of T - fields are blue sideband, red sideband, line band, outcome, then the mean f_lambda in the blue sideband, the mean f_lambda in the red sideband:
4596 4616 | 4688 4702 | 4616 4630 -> -0.9 Ang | 5.72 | 5.67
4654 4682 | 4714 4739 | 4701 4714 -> 1.0 Ang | 5.76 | 5.73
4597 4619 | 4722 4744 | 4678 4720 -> -0.3 Ang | 5.82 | 5.52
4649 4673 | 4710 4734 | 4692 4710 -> 1.2 Ang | 5.71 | 5.79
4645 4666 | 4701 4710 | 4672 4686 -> -0.7 Ang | 5.83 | 5.18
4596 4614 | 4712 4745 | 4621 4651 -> -0.7 Ang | 5.66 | 5.69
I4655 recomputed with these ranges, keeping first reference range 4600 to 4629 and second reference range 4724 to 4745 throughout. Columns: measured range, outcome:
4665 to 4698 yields -0.25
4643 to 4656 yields -0.06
